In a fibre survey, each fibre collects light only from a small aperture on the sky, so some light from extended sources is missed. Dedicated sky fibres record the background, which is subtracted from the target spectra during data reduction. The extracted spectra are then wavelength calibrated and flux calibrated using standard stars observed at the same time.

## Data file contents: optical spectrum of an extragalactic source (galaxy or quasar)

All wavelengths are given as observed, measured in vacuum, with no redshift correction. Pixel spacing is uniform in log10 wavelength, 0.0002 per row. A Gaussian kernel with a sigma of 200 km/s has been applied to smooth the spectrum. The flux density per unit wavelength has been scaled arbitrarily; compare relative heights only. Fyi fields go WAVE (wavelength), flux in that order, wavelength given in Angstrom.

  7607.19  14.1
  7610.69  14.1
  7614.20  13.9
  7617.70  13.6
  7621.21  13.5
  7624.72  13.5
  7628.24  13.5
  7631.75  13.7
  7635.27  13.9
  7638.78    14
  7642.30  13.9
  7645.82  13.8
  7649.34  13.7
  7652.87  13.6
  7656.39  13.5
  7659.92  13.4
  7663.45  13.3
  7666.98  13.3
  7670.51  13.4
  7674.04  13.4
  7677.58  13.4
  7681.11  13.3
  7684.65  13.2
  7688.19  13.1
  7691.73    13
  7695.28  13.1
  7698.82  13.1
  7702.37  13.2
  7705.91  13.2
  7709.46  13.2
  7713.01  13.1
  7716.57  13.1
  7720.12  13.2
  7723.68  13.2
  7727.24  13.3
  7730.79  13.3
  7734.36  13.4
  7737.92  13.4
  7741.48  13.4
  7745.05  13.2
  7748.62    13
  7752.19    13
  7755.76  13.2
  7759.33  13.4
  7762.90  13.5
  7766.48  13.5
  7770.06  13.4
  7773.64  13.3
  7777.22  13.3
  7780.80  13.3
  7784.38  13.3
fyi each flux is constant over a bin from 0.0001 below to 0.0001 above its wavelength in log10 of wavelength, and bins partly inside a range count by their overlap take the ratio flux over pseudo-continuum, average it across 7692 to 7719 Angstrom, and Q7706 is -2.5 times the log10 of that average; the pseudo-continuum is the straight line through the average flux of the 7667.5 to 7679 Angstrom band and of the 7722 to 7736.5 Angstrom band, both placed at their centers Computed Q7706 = 0.02 mag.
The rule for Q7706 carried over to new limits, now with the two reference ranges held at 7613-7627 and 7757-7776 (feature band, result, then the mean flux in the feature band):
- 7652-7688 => 0.01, 13.4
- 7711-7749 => 0.02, 13.2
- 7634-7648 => -0.03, 13.9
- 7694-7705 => 0.03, 13.2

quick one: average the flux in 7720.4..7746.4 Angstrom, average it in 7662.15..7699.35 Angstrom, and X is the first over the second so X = 1.01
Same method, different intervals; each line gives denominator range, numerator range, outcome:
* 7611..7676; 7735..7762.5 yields 0.97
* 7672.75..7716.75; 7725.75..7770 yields 1.01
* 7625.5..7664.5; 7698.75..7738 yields 0.97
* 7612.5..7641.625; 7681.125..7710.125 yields 0.96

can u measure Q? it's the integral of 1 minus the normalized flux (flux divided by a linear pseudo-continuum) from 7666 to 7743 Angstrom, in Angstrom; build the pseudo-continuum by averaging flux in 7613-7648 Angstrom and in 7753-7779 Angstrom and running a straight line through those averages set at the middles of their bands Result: 1.6 Angstrom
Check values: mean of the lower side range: 13.7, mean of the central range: 13.2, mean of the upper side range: 13.4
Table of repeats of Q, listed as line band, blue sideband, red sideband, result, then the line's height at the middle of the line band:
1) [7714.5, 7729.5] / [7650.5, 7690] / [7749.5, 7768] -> 0.14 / 13.3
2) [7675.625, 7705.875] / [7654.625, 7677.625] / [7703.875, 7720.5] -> 0.20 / 13.3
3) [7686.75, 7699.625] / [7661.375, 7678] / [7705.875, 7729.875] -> 0.20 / 13.3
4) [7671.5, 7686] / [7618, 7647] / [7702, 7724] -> 0.07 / 13.4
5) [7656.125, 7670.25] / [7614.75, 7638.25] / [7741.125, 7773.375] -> 0.19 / 13.5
